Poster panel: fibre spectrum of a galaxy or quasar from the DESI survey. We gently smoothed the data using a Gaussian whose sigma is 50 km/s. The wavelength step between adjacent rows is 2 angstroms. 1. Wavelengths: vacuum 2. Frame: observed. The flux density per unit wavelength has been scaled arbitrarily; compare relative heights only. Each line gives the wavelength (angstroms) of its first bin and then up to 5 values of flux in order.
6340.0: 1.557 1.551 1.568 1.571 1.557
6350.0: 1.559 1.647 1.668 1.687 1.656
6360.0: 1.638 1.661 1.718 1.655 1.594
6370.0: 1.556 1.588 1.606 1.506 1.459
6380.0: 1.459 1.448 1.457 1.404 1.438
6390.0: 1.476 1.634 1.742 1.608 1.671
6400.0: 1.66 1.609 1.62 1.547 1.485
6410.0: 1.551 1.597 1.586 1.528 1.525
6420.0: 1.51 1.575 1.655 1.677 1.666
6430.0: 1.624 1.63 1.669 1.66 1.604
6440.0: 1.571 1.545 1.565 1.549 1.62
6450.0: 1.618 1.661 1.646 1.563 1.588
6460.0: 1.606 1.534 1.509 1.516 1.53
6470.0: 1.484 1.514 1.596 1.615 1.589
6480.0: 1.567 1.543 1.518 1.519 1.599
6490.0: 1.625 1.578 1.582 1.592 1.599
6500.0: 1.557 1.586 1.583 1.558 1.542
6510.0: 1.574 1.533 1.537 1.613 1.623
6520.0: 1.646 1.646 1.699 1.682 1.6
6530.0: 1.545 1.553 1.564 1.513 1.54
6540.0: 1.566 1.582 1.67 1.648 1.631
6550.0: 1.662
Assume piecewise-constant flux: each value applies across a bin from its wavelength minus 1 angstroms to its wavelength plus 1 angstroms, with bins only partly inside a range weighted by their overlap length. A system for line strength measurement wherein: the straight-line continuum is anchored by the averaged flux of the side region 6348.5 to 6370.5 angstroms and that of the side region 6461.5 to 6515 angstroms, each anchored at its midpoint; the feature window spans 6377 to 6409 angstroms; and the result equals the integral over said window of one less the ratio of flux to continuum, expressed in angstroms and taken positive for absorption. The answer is 1.46 angstroms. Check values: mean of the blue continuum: 1.64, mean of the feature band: 1.54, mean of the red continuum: 1.56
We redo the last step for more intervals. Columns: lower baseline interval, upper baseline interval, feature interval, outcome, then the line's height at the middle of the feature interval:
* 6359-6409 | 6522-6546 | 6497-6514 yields 0.3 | 1.59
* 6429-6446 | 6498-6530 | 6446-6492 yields 0.9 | 1.6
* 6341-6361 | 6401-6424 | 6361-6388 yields 0.8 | 1.59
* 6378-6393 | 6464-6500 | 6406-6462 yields -2.8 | 1.52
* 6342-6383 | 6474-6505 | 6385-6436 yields -0.1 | 1.58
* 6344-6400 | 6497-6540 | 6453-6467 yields 0.2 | 1.58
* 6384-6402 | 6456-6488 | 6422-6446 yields -0.9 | 1.56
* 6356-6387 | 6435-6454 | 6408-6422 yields 0.4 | 1.59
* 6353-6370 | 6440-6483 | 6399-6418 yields 0.5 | 1.61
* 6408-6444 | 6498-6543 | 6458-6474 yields 0.5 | 1.59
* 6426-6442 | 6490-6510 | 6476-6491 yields 0.2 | 1.59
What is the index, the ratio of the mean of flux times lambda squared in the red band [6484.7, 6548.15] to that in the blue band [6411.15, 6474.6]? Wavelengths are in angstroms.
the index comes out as 1.0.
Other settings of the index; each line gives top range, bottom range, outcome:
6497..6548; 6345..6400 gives 1.05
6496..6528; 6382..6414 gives 1.06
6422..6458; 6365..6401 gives 1.06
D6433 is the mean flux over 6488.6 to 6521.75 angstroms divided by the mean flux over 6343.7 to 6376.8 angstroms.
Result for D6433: 0.98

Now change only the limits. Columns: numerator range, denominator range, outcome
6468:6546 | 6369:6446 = 1.01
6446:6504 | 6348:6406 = 0.99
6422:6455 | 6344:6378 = 1.01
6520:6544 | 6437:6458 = 1.00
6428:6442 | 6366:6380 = 1.05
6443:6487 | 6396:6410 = 0.98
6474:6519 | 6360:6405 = 1.00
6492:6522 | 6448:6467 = 1.00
